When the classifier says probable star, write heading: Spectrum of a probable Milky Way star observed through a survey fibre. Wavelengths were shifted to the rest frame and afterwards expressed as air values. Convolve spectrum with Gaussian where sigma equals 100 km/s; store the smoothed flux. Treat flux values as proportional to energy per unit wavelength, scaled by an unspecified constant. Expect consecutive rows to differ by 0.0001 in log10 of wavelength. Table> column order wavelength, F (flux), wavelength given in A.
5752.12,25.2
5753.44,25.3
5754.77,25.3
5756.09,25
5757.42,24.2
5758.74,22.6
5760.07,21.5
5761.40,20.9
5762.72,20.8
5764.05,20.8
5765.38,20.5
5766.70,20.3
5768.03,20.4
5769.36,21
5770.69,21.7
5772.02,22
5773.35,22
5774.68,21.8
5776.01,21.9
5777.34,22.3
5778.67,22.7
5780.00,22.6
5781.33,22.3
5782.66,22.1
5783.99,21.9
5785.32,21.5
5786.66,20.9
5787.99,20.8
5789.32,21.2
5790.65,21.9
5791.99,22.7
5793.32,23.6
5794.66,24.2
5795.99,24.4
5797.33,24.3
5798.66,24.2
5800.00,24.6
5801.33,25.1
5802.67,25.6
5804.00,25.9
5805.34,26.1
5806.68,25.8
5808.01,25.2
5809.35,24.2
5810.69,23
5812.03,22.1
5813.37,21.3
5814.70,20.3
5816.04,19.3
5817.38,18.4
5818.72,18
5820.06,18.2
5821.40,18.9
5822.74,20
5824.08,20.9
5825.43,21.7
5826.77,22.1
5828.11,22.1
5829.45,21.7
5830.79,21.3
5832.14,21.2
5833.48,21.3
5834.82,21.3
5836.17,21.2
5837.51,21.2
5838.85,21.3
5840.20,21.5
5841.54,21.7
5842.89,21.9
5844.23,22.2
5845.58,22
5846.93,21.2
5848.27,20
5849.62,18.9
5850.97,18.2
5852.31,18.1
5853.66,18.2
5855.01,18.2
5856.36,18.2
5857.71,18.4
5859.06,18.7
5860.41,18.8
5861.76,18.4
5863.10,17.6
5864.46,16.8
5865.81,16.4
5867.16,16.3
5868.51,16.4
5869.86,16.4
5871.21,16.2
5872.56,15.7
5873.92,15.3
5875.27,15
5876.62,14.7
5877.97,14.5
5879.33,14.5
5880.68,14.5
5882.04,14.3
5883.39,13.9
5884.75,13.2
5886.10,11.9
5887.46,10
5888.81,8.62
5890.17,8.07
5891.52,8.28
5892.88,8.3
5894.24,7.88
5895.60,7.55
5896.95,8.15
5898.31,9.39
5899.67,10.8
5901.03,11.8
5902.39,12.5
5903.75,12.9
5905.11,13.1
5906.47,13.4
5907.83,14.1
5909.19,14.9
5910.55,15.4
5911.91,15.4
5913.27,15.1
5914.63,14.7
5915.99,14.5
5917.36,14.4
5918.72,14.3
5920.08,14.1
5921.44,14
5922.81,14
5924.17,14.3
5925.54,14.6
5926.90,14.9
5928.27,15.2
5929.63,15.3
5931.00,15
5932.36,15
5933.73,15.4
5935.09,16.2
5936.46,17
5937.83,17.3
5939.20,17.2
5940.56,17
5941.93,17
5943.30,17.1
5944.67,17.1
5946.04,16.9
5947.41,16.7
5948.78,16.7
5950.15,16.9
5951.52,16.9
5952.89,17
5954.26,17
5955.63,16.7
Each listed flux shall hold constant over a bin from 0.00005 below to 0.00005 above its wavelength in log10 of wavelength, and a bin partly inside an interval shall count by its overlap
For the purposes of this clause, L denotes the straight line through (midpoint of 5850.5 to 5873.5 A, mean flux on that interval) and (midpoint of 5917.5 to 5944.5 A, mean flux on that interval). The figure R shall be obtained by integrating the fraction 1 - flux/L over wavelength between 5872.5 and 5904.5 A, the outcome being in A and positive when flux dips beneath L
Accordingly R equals 9.70 A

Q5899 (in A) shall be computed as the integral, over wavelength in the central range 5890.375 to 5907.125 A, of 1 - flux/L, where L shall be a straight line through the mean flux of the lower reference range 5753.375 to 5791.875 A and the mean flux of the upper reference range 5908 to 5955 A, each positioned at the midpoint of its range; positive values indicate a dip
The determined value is 6.6 A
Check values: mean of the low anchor 22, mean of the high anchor 15.7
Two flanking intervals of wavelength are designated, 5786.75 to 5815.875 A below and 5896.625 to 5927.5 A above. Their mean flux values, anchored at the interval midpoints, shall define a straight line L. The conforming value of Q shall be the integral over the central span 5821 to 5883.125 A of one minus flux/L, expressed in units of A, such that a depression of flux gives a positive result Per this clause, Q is 0.8 A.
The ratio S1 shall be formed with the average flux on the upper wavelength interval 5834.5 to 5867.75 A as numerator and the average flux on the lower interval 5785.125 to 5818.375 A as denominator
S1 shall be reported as 0.84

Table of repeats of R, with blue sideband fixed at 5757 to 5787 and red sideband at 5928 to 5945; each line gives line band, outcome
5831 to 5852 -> -1.7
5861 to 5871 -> 0.9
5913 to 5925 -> 1.8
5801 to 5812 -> -2.3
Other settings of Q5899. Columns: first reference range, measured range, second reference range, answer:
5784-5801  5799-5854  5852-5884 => -4.4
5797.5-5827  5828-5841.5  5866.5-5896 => -1.5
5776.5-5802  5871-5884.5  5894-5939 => 1.5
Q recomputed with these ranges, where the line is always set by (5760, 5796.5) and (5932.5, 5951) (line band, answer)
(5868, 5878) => 1.8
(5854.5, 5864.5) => 0.6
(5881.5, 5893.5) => 5.0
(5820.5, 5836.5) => -0.7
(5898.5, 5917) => 4.3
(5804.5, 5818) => -1.2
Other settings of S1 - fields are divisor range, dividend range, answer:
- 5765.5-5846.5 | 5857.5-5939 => 0.64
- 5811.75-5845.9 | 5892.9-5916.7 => 0.59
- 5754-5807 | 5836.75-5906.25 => 0.68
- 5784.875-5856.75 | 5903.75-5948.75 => 0.71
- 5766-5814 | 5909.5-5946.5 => 0.68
